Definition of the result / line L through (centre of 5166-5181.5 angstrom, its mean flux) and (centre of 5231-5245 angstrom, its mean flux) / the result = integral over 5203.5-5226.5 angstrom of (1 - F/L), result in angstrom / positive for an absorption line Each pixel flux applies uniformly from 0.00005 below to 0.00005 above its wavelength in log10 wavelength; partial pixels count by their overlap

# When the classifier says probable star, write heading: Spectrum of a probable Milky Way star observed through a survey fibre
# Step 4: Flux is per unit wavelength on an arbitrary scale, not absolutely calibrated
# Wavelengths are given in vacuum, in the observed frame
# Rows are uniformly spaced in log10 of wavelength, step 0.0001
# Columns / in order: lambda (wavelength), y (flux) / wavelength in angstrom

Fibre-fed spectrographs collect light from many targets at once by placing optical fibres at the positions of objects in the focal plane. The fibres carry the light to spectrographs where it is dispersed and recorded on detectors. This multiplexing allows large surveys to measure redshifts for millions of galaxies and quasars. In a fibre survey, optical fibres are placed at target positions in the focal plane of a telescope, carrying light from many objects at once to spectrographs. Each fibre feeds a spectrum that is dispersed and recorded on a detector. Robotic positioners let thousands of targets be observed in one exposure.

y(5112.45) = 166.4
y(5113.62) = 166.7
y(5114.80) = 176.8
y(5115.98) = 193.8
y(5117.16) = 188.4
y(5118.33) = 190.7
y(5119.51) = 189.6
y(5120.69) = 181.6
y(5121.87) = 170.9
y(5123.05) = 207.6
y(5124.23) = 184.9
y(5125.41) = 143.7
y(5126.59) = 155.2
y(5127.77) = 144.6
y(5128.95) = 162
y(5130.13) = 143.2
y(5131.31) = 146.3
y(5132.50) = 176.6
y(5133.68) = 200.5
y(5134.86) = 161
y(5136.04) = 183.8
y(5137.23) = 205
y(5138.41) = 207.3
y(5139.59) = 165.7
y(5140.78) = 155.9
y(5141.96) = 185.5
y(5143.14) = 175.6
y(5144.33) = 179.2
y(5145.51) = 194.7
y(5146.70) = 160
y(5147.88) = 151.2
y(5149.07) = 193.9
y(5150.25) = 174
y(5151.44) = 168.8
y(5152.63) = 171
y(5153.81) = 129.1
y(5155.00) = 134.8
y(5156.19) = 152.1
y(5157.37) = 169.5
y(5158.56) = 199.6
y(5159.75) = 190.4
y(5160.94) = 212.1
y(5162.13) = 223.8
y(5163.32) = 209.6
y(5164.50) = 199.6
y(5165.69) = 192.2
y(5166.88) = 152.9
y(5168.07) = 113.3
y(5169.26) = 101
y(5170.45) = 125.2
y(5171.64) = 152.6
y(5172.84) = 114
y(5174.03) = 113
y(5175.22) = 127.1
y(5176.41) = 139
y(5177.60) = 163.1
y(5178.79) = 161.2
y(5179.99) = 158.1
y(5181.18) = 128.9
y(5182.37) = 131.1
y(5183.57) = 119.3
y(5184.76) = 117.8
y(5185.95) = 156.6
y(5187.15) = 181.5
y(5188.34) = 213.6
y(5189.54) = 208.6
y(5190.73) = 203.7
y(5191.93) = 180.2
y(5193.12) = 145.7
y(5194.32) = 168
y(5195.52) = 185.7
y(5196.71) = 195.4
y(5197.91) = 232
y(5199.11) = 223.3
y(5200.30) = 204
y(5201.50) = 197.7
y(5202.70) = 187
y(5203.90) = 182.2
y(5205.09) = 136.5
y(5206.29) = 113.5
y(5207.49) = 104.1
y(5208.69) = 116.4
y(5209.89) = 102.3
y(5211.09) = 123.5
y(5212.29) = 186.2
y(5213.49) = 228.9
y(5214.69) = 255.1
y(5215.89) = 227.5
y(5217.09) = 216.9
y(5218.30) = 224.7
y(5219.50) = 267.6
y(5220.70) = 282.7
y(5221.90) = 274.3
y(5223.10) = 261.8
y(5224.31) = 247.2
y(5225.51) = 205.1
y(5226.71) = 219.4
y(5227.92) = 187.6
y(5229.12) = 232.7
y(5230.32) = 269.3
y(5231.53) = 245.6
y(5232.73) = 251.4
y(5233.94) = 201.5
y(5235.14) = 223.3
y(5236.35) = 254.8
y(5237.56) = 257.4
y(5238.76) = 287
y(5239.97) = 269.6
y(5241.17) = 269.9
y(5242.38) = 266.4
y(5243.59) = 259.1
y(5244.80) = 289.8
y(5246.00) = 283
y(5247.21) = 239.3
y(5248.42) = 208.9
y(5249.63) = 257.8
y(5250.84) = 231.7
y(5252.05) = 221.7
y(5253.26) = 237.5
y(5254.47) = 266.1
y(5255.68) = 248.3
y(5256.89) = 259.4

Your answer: 1.78 angstrom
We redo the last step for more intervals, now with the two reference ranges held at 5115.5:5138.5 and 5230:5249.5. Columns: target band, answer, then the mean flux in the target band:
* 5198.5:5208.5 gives 2.73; 166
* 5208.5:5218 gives 2.02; 186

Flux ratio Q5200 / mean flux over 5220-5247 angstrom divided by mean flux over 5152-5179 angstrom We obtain 1.6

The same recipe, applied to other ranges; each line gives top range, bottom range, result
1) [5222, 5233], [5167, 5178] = 1.85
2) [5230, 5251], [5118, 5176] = 1.51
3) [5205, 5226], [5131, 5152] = 1.13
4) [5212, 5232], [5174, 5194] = 1.51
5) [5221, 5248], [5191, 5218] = 1.40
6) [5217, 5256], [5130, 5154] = 1.42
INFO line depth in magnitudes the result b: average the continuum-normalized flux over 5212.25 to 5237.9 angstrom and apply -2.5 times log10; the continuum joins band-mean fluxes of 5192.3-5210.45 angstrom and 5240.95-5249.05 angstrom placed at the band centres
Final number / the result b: -0.11 mag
